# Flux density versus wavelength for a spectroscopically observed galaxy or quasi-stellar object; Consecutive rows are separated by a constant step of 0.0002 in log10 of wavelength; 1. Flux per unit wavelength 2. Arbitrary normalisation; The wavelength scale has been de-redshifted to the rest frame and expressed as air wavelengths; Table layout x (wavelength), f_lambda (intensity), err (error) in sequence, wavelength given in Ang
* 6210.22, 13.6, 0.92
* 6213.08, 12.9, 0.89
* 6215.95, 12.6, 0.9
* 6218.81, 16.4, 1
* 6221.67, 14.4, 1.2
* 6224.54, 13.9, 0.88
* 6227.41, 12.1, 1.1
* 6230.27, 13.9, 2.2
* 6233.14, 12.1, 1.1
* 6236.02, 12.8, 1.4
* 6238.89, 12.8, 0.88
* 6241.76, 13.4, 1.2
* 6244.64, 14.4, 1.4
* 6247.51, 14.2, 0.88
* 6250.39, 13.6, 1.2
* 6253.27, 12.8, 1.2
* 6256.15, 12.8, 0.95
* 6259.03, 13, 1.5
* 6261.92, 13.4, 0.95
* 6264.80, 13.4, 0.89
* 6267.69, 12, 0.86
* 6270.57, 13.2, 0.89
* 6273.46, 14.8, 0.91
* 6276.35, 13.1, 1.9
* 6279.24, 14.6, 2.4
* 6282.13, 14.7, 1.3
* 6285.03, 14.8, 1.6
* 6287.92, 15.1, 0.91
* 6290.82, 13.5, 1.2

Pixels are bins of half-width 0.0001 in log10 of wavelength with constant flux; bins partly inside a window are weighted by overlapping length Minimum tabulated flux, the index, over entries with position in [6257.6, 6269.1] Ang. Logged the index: 12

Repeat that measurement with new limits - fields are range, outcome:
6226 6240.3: 12.1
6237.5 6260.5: 12.8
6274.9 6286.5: 13.1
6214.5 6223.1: 12.6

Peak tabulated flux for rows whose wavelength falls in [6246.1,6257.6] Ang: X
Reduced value 14.2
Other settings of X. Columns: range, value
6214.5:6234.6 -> 16.4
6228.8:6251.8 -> 14.4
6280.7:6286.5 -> 14.8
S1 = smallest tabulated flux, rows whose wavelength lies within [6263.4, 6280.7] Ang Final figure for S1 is 12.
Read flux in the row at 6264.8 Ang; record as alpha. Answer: 13.4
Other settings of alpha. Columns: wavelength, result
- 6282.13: 14.7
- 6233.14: 12.1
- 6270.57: 13.2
